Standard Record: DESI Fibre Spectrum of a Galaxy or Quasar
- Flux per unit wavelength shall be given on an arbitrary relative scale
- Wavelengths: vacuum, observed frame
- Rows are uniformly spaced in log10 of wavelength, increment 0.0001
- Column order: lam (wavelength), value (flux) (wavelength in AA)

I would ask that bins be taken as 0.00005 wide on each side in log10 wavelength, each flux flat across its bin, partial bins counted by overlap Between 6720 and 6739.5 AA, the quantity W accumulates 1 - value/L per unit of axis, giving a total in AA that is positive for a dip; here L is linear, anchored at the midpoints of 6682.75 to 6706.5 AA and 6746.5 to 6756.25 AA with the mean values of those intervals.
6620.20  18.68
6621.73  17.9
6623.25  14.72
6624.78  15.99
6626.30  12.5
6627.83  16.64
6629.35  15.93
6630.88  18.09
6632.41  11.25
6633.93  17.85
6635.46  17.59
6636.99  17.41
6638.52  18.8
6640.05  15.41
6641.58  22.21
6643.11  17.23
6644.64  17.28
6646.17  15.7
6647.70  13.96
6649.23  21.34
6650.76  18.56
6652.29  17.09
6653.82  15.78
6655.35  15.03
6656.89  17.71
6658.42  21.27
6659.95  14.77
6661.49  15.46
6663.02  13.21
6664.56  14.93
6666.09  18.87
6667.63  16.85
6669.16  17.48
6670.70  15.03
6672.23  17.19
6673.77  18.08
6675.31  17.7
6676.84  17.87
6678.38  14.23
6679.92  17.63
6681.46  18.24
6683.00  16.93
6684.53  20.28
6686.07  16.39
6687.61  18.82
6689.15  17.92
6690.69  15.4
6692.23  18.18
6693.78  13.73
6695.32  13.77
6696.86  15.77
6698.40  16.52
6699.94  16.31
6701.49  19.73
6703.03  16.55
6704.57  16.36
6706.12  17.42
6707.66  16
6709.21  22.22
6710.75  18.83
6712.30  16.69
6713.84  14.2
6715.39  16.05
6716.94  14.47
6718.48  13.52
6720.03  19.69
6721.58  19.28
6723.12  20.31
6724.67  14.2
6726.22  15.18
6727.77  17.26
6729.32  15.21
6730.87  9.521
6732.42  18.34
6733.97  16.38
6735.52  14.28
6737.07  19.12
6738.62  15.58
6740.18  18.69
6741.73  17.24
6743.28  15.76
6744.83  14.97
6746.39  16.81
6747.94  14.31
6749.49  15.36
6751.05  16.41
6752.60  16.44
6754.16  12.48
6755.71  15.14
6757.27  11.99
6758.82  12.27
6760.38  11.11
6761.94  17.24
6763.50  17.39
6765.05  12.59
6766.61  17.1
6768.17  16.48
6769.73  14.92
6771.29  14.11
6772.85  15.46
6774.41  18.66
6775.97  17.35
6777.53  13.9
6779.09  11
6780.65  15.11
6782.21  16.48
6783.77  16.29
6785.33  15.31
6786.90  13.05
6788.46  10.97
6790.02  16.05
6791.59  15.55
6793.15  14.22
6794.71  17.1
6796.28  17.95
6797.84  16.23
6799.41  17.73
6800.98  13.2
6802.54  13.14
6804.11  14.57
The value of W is -0.7 AA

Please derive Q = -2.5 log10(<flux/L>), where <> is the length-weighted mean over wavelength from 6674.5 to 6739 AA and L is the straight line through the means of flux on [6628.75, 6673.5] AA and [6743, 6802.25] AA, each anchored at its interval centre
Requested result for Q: -0.04 mag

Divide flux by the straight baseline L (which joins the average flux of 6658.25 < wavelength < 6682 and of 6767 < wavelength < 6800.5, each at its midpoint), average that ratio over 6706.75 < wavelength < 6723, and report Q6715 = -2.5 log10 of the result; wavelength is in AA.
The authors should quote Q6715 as -0.07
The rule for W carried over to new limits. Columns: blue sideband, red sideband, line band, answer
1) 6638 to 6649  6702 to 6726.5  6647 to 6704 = 1.1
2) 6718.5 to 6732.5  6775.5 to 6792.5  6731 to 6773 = 0.4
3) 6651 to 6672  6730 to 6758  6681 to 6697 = -0.7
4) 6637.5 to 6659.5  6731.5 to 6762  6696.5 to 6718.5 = -0.7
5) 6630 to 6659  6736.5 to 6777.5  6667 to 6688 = -0.7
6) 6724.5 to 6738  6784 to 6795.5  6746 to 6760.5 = 0.9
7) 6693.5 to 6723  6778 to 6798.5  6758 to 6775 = 0.4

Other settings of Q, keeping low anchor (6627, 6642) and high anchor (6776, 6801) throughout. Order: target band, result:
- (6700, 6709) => -0.08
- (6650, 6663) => 0.00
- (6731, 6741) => -0.05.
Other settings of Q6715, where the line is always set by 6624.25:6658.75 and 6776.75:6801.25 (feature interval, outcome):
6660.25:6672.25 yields 0.04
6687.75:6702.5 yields -0.01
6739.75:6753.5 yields -0.04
